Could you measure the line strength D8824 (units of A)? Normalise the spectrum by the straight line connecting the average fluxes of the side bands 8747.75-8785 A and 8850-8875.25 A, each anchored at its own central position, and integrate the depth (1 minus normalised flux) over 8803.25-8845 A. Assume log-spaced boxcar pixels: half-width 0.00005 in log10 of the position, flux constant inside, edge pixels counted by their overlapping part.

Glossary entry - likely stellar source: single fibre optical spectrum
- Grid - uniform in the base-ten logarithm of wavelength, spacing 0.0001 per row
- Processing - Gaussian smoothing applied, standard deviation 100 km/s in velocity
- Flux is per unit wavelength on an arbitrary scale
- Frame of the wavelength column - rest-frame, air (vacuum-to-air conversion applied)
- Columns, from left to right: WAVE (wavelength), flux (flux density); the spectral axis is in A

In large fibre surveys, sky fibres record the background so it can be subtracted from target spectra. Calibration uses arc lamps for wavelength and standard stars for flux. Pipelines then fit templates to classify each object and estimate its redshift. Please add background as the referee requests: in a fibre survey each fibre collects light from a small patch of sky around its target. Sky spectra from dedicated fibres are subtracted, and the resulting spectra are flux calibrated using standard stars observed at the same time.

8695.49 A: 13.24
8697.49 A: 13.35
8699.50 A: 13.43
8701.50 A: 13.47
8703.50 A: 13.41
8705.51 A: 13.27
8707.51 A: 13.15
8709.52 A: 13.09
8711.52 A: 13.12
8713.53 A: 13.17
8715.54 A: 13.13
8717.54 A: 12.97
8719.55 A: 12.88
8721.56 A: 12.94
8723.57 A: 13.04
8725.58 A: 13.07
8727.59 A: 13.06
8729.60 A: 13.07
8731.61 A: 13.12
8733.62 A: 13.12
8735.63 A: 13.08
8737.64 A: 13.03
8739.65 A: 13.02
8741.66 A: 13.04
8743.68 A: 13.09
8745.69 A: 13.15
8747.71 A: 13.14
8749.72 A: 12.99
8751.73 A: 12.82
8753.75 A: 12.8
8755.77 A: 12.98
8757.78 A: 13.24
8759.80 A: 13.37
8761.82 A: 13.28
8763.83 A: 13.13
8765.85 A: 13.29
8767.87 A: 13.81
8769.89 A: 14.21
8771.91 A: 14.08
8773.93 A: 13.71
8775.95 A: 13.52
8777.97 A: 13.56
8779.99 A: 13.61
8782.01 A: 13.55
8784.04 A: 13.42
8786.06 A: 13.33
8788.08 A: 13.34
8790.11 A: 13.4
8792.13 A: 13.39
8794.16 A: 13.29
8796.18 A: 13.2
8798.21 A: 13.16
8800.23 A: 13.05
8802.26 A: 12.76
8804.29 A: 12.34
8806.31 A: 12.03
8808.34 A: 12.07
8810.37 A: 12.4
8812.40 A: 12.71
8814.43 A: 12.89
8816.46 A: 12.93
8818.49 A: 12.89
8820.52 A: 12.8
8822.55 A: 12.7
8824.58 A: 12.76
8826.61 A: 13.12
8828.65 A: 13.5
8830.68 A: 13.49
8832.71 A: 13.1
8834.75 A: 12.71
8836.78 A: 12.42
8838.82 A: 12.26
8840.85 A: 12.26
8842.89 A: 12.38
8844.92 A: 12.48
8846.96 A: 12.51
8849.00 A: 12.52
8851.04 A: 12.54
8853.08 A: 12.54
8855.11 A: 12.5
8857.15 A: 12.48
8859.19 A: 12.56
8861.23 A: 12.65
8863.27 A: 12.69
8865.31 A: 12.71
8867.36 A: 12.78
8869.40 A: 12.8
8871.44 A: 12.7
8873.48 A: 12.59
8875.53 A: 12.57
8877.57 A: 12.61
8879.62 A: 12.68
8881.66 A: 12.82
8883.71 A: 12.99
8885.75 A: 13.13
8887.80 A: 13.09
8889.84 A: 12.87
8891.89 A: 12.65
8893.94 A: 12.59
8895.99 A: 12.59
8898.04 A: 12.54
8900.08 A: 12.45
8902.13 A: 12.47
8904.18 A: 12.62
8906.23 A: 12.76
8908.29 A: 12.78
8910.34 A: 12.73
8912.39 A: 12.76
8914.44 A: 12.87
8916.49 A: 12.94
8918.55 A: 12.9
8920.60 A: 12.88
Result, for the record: 0.8 A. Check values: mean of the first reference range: 13.4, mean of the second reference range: 12.6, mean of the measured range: 12.7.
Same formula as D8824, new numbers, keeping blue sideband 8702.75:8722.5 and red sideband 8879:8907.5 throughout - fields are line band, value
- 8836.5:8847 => 0.38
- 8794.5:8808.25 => 0.20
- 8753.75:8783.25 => -1.15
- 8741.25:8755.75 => 0.03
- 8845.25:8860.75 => 0.35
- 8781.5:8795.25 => -0.46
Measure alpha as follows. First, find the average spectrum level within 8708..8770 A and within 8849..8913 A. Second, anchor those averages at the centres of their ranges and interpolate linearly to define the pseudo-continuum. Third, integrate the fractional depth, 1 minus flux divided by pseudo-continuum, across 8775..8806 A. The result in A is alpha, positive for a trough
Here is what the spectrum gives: -0.6 A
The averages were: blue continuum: 13.1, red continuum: 12.7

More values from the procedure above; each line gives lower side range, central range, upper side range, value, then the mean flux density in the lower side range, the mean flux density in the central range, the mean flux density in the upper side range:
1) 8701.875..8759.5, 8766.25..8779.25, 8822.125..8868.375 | -0.9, 13.1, 13.8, 12.7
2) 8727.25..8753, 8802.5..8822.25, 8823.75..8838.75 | 0.6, 13.1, 12.6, 13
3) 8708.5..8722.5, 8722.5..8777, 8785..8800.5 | -0.3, 13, 13.2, 13.3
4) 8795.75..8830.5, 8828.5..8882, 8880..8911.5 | 0.5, 12.8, 12.6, 12.7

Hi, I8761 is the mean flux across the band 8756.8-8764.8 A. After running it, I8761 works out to 13.3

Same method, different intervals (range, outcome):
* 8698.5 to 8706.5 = 13.4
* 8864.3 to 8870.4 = 12.7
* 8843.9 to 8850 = 12.5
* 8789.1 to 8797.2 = 13.3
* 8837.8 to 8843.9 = 12.3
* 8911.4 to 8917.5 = 12.9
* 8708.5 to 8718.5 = 13.1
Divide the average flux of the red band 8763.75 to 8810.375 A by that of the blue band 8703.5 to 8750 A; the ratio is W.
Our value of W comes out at 1.01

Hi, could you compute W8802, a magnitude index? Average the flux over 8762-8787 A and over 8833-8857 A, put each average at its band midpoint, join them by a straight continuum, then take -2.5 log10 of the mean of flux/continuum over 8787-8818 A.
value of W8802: 0.02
